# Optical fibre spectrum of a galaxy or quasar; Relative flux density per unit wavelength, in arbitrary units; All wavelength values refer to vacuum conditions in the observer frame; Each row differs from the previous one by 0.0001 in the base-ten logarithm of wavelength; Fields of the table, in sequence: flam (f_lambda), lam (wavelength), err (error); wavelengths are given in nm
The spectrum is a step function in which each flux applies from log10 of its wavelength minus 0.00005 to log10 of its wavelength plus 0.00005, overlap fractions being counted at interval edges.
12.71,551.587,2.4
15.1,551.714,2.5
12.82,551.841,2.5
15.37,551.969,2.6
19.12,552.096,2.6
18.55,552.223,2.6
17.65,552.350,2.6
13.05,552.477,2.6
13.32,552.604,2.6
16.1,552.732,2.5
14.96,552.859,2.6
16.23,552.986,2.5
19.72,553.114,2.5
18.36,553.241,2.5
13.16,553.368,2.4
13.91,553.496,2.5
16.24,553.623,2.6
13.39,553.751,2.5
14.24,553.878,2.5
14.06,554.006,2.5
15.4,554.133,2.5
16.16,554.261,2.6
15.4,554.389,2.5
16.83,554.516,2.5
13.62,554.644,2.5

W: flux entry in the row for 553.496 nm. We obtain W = 13.91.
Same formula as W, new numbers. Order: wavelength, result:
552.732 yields 16.1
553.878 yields 14.24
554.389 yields 15.4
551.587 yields 12.71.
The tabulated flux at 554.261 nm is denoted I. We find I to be 16.16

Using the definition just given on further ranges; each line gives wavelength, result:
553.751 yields 13.39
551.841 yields 12.82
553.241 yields 18.36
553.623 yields 16.24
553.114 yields 19.72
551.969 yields 15.37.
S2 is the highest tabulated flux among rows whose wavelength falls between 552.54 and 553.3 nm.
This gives 19.72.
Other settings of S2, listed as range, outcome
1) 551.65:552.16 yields 19.12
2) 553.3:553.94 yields 16.24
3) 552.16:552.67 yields 18.55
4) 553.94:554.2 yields 15.4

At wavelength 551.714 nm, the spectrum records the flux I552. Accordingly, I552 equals 15.1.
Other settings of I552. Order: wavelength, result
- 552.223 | 18.55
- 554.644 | 13.62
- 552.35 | 17.65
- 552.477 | 13.05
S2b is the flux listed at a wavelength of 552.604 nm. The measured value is 13.32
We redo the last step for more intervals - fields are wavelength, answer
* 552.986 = 16.23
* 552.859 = 14.96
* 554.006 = 14.06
